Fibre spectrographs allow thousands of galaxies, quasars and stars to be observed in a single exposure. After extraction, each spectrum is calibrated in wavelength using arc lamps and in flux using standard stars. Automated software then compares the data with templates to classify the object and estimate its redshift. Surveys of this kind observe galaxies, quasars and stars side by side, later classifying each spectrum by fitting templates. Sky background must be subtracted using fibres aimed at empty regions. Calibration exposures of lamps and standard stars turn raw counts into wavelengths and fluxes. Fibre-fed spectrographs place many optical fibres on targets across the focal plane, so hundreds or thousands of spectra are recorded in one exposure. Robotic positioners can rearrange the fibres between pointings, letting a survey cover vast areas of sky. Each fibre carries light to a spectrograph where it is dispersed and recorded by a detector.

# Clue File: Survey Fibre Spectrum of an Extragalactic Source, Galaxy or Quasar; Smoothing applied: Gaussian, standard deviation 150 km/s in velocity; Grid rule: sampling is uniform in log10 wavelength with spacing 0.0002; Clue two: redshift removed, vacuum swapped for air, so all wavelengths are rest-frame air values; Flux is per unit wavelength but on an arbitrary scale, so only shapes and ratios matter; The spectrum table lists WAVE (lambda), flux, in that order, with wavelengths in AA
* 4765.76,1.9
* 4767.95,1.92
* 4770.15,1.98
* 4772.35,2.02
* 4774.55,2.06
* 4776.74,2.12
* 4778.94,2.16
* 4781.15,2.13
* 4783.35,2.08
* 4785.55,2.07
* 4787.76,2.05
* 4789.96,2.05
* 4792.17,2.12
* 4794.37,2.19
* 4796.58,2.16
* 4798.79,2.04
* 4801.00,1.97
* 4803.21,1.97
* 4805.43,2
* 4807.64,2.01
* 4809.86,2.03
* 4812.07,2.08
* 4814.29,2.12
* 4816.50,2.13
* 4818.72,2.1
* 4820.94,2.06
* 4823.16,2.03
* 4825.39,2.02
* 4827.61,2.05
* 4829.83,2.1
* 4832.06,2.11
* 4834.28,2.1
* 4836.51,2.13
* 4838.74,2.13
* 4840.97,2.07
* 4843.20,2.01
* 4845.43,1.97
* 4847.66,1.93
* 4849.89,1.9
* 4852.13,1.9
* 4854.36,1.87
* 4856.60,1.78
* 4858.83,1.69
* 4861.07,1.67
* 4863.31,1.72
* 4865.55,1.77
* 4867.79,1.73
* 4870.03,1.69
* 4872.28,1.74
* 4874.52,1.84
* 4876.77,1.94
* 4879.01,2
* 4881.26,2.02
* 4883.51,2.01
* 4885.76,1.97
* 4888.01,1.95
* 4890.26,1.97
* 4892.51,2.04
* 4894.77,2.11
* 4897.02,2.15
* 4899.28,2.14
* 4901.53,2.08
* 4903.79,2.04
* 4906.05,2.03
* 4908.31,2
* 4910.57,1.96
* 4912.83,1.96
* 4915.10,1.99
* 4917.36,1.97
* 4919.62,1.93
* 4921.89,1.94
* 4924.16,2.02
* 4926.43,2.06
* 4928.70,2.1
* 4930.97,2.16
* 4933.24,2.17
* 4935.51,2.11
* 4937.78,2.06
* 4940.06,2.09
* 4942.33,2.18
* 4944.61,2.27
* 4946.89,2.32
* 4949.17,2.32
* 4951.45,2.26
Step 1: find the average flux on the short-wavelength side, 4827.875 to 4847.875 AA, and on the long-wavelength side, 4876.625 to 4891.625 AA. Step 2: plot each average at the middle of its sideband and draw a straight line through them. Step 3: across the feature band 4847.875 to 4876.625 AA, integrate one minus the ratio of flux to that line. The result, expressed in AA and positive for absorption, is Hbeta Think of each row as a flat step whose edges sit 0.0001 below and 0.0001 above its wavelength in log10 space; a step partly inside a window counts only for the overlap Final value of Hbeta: 3.4 AA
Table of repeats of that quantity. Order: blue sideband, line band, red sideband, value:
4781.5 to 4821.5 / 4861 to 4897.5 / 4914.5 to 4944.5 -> 2.92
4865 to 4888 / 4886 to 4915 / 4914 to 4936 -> -1.08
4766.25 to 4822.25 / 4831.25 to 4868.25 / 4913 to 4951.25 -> 2.99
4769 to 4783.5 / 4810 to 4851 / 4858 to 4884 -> -2.76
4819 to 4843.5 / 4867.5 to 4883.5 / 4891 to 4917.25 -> 1.45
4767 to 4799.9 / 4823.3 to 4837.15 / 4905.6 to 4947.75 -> -0.03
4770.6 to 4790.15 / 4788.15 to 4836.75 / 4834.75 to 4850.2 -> -0.38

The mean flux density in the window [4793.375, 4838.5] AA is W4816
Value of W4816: 2.07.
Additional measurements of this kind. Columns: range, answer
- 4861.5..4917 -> 1.95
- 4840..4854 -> 1.96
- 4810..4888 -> 1.95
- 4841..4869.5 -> 1.84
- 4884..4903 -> 2.05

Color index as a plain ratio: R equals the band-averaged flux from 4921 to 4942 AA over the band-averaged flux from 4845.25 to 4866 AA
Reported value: 1.1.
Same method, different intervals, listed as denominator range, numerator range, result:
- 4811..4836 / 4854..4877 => 0.84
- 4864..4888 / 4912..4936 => 1.09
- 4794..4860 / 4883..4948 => 1.02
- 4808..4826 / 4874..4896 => 0.96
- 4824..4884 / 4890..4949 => 1.08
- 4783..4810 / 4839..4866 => 0.91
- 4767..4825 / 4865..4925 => 0.95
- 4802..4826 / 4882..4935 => 0.99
